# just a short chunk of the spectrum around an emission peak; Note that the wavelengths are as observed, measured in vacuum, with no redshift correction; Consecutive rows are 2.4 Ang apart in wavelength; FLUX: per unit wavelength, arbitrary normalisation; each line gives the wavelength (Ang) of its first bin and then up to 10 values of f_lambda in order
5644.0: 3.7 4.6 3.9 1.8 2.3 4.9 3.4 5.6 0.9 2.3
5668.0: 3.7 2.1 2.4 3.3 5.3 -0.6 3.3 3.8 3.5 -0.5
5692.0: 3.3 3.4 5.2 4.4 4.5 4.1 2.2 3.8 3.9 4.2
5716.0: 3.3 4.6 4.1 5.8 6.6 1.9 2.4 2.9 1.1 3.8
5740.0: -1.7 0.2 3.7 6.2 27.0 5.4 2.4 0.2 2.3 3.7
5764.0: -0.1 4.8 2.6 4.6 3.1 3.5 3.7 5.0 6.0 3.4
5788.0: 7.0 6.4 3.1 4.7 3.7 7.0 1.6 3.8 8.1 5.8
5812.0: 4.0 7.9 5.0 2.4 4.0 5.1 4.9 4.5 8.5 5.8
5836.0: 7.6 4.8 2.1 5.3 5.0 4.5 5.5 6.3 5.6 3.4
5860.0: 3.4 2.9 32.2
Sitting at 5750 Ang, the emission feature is Hbeta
